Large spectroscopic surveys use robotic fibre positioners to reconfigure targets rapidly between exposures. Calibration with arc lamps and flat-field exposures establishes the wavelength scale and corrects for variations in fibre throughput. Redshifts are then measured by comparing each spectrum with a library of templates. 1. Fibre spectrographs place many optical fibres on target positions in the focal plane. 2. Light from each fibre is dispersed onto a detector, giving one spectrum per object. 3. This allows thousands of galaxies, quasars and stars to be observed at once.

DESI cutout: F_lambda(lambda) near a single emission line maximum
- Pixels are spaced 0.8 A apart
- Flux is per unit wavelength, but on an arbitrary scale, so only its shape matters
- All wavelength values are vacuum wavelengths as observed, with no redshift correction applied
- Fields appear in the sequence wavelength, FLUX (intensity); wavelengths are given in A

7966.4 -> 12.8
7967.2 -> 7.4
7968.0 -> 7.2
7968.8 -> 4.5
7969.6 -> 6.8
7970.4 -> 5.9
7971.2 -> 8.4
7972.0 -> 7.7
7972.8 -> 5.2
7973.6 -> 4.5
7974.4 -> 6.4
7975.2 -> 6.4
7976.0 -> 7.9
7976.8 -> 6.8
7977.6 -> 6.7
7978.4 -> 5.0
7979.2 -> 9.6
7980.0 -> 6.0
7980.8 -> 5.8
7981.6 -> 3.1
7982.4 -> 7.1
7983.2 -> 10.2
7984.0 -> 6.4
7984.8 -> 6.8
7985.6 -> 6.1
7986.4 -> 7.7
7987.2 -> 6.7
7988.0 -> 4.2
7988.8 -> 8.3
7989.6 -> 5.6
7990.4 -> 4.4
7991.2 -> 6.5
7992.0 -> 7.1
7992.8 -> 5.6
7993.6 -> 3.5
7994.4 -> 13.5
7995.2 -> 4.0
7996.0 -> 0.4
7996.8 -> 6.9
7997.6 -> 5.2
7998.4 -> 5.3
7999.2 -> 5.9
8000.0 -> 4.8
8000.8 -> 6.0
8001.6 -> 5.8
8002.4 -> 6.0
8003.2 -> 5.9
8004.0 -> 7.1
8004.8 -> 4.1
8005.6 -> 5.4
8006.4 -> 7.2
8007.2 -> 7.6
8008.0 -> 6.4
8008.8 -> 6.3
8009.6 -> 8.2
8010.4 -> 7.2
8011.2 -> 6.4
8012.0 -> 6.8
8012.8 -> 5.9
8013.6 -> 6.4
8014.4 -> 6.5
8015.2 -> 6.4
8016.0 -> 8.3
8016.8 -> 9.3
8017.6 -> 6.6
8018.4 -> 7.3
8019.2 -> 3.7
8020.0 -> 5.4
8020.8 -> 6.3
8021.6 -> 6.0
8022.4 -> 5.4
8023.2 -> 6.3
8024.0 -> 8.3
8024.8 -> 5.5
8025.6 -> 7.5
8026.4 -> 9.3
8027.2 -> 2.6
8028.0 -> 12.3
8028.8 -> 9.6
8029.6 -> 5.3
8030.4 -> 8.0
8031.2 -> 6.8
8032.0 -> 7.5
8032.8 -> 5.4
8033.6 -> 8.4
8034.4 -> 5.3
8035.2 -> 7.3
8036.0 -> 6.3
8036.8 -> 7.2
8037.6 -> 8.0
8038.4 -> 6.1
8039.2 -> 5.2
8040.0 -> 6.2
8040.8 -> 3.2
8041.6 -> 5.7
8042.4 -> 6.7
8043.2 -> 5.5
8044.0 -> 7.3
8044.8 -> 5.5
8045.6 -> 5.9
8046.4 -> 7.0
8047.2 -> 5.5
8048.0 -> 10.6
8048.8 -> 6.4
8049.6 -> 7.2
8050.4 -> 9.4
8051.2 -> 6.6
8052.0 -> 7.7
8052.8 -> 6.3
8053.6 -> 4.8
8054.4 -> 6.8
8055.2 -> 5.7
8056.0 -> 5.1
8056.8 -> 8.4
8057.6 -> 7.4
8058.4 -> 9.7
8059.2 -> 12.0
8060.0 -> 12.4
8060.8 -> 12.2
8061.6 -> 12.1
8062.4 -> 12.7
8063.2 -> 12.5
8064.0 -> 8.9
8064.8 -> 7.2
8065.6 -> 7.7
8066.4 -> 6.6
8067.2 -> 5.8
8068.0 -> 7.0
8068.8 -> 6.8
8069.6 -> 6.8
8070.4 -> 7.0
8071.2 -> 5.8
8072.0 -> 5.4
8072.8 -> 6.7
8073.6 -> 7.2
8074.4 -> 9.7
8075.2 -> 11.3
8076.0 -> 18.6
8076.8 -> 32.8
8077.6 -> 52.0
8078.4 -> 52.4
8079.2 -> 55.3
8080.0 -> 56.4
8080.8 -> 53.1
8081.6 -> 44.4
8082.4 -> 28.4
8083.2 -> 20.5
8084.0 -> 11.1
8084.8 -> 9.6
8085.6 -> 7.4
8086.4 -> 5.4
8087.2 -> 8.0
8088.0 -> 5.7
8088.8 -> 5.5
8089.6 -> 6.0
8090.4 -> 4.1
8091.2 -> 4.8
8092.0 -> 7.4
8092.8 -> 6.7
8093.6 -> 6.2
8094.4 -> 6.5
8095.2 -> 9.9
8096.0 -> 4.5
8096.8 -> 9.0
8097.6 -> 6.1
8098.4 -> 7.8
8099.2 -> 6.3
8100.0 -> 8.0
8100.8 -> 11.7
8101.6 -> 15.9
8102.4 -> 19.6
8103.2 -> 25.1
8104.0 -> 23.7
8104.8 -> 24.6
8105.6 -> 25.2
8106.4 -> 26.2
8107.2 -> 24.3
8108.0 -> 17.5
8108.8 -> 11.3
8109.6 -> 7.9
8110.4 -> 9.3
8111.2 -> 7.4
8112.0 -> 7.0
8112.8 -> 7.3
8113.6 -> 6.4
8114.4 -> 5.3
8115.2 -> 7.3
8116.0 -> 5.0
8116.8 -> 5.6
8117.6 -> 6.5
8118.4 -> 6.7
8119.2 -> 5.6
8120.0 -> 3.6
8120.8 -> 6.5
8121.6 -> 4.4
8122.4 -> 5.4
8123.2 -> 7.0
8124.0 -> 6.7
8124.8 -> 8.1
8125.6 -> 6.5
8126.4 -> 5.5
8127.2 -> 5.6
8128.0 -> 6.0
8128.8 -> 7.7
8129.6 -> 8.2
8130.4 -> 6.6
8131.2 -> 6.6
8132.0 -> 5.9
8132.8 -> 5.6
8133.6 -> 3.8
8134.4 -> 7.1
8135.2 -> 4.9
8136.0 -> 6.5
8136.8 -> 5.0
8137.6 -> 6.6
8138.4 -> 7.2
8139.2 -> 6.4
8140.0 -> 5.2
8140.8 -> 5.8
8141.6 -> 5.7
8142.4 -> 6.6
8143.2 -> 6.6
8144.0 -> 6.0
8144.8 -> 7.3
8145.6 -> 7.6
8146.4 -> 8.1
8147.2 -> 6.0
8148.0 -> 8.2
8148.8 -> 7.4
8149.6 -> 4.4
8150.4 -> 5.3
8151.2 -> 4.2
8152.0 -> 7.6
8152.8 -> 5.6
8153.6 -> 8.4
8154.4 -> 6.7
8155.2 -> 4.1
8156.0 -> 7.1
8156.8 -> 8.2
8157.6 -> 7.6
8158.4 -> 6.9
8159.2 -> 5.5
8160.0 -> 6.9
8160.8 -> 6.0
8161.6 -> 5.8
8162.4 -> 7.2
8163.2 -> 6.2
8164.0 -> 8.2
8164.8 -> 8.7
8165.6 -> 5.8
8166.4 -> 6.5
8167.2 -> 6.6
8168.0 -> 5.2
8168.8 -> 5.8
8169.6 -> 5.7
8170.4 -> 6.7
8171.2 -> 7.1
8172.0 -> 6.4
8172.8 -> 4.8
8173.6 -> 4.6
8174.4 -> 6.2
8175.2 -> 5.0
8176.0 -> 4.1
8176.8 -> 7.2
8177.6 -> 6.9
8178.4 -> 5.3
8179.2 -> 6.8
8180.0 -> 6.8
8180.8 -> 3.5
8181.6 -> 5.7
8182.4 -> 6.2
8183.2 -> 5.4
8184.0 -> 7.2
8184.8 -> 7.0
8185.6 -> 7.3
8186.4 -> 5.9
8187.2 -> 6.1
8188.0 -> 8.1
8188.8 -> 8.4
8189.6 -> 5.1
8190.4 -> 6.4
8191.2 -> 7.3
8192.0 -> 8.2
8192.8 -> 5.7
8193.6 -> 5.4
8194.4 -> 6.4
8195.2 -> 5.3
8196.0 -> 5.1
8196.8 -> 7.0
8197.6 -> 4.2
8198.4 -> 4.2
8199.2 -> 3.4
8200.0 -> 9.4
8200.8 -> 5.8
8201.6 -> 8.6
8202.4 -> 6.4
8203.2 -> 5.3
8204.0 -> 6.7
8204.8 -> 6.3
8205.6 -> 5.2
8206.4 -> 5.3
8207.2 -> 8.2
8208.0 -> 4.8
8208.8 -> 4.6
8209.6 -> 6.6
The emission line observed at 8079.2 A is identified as H-alpha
